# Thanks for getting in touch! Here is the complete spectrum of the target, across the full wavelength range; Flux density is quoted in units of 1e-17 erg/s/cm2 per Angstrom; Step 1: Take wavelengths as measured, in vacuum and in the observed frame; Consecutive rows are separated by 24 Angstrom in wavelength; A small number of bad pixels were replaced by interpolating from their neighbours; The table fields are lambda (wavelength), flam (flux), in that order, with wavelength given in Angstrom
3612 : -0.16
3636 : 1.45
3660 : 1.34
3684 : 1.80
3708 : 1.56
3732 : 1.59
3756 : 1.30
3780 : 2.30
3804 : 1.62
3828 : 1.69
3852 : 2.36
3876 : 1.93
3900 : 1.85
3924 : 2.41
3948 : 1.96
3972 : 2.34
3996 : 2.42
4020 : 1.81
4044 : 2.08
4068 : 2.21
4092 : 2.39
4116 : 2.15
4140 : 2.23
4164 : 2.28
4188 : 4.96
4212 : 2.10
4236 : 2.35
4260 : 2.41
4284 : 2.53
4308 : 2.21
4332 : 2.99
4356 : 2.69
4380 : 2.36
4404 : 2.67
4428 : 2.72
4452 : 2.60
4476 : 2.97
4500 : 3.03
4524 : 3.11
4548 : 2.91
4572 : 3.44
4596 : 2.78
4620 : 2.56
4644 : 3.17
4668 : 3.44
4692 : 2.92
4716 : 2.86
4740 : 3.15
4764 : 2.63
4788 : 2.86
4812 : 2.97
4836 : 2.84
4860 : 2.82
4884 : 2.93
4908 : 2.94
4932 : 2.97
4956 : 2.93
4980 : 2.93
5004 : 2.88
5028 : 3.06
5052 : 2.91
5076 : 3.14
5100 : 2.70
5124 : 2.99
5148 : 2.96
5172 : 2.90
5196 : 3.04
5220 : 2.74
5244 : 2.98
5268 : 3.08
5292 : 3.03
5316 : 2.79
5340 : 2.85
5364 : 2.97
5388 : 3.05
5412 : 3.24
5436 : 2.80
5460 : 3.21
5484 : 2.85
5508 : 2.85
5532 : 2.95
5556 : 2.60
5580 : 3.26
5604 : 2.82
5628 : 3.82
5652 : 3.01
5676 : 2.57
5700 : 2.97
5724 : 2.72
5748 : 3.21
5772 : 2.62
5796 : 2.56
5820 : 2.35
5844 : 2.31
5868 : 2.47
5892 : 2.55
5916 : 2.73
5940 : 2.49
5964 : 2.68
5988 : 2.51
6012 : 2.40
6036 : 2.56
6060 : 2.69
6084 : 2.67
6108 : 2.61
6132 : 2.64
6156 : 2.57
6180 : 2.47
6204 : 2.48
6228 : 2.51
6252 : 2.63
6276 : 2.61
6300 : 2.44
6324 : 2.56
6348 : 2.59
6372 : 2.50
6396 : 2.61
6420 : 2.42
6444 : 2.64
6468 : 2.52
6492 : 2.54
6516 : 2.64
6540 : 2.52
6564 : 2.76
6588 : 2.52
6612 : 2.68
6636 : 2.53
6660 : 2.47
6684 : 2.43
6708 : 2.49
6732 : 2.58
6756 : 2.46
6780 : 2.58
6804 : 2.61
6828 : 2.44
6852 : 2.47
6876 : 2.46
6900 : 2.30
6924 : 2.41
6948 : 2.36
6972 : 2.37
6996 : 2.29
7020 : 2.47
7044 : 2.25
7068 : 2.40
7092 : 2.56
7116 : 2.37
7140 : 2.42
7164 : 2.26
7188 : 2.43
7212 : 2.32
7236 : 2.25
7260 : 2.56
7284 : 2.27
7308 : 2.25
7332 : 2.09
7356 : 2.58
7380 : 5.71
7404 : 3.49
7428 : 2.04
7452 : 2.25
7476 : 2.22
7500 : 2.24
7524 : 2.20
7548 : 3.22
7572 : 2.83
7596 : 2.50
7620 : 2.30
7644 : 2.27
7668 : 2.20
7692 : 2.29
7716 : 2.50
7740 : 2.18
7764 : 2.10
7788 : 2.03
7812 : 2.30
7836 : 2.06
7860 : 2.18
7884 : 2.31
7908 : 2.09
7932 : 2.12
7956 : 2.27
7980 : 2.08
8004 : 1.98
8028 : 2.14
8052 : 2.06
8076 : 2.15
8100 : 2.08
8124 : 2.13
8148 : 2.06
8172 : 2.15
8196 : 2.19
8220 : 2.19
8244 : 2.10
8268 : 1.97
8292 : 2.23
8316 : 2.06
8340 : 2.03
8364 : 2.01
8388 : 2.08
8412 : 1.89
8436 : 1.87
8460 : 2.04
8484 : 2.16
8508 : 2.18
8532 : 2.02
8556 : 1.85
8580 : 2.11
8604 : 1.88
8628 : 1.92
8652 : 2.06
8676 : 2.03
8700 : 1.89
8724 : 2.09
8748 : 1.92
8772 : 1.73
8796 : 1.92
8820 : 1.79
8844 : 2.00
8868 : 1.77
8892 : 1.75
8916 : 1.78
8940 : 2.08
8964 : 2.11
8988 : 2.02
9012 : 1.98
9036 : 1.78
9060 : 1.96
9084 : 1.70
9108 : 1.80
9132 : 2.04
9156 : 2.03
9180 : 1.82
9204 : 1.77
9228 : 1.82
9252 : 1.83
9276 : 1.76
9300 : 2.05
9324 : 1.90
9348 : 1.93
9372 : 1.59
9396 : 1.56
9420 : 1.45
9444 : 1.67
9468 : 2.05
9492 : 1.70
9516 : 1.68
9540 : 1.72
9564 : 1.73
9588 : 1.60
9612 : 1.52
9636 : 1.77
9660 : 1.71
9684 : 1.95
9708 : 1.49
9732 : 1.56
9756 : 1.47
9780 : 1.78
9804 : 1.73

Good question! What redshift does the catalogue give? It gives 0.12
